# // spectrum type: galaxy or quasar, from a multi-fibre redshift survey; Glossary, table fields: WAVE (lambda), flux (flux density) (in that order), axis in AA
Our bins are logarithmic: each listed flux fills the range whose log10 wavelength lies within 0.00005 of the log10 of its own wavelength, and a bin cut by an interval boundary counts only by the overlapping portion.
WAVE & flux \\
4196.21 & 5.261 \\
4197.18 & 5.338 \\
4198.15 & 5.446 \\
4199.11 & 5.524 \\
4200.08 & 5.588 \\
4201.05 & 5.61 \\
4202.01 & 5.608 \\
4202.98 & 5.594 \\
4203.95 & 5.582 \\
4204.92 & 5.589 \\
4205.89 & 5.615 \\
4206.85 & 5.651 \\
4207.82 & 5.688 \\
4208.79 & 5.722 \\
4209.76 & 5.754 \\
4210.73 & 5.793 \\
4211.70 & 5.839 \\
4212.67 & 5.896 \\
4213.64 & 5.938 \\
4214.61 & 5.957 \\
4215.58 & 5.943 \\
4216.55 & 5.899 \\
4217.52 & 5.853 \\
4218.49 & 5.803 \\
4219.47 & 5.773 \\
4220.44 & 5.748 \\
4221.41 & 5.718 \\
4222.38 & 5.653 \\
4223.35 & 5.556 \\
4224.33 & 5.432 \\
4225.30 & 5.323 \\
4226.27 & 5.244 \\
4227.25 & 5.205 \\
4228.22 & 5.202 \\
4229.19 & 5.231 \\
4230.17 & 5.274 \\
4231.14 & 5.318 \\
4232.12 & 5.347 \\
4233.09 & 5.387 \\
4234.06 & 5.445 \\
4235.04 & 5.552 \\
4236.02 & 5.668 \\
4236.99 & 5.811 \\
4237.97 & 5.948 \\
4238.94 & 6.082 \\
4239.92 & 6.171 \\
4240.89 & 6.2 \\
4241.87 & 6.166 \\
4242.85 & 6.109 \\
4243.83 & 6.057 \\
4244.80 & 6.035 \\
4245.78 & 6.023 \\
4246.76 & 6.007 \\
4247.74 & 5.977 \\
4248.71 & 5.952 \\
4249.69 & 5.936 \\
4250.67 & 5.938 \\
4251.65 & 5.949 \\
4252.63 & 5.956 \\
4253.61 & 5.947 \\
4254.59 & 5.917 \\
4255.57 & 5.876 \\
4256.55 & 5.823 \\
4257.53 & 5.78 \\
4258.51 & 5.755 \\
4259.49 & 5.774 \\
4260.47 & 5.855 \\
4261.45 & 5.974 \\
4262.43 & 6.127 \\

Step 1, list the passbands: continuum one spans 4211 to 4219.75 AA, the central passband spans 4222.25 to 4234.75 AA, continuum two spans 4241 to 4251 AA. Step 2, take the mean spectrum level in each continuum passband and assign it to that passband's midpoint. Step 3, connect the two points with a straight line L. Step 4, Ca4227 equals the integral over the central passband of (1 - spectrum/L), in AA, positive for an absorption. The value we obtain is 1.24 AA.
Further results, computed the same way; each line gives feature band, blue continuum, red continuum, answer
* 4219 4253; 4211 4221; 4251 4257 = 0.9 AA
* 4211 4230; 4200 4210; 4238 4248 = 0.6 AA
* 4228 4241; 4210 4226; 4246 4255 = 0.5 AA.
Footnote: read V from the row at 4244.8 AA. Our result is 6.035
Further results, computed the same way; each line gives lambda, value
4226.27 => 5.244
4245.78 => 6.023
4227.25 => 5.205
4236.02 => 5.668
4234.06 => 5.445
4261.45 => 5.974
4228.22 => 5.202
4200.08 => 5.588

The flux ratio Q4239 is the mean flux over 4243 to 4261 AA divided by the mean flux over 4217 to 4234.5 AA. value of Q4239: 1.08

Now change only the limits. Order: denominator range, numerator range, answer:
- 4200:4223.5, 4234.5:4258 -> 1.04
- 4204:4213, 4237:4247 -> 1.06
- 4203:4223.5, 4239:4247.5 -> 1.06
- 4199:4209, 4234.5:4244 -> 1.06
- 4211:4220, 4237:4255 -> 1.02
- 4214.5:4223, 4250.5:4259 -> 1.01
